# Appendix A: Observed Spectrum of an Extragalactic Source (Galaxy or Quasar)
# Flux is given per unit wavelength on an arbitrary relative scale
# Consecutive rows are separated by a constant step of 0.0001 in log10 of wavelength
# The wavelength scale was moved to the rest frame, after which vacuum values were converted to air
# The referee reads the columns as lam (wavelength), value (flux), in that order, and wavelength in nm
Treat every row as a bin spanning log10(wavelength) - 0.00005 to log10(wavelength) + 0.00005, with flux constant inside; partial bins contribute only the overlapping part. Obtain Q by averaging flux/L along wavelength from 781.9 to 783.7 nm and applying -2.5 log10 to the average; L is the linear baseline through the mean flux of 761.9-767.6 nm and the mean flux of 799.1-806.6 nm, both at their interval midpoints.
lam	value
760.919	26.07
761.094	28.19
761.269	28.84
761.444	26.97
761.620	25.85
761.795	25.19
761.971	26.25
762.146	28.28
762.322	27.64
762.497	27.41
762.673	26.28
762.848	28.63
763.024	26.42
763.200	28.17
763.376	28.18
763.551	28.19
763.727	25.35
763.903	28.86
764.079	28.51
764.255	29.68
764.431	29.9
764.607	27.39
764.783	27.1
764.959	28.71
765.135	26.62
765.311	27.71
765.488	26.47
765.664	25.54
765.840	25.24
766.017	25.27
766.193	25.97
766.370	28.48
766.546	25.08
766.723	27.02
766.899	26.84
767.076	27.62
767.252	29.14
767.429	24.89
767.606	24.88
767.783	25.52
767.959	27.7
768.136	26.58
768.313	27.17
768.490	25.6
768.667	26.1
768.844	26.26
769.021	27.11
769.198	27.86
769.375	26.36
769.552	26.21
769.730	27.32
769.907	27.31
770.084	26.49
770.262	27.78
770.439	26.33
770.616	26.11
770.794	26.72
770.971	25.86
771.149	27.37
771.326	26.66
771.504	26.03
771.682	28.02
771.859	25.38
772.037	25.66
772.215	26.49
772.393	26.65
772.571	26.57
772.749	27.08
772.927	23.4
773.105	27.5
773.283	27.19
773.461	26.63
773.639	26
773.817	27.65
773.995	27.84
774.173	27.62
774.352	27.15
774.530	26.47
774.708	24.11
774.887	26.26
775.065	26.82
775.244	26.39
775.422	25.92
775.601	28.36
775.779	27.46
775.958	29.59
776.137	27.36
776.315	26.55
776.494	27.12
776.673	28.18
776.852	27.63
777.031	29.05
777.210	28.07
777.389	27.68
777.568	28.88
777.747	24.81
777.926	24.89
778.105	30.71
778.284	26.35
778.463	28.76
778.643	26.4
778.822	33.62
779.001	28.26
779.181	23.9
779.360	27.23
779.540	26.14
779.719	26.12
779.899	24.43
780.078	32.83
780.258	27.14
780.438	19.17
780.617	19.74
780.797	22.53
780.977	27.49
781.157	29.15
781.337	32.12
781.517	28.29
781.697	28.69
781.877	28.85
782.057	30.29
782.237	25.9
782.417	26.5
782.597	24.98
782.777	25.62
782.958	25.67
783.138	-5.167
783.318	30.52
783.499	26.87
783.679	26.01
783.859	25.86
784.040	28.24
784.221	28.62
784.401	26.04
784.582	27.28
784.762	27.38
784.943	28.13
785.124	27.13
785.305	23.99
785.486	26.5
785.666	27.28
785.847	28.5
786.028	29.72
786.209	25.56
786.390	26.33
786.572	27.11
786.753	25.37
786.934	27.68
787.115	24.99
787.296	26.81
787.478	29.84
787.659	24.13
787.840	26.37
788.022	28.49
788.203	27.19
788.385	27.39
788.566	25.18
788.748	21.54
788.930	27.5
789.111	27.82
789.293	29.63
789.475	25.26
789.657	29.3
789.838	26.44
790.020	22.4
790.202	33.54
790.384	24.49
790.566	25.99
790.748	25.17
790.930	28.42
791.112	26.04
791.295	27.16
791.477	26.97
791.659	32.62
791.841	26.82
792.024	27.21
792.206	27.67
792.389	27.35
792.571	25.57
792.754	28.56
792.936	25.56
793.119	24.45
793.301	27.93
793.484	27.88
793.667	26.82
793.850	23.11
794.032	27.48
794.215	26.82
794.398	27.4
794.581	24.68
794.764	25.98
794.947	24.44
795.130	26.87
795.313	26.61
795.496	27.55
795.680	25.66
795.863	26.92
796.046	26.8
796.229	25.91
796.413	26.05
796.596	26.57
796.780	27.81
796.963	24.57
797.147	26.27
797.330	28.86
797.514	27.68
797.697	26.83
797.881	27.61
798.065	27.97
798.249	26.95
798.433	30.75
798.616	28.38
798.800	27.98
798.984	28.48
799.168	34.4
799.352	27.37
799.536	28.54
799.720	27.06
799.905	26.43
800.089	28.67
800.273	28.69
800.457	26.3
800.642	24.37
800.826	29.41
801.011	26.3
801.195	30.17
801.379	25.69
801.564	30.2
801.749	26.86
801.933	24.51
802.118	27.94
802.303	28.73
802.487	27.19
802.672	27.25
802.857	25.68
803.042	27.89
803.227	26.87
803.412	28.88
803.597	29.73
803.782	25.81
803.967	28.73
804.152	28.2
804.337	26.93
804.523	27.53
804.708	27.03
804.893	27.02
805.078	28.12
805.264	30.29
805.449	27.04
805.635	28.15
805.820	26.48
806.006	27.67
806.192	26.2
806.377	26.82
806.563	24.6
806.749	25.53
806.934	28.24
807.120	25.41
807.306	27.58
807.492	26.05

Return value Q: 0.15 mag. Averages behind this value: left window 27.2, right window 27.6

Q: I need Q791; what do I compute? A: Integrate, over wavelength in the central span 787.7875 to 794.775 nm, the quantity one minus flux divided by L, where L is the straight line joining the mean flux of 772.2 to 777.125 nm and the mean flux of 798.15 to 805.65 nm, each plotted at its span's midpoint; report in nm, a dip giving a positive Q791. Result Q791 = 0.172 nm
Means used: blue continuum 27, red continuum 27.9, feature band 26.8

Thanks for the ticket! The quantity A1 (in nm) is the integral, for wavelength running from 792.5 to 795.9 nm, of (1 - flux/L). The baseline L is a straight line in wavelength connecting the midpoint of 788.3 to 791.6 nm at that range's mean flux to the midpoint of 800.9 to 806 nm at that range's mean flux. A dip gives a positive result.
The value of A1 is 0.09 nm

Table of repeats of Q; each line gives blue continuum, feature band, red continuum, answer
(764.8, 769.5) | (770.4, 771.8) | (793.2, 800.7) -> 0.00 mag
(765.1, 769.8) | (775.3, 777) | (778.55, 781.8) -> -0.03 mag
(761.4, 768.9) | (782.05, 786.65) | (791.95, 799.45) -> 0.05 mag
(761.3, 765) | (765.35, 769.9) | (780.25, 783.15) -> 0.02 mag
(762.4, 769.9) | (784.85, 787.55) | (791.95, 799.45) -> 0.00 mag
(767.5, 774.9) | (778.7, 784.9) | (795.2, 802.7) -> 0.03 mag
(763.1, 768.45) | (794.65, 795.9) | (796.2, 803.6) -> 0.05 mag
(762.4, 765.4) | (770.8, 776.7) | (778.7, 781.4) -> 0.01 mag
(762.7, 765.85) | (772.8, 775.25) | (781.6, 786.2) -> 0.01 mag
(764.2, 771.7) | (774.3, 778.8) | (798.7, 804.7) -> -0.01 mag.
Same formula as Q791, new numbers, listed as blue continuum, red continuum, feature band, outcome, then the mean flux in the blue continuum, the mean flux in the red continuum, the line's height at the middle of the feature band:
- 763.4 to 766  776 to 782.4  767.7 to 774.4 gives 0.177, 27.5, 27.3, 27.4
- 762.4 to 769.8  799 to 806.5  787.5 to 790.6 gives 0.082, 27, 27.7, 27.4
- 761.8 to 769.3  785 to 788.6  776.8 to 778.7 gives -0.047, 27.1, 26.8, 26.9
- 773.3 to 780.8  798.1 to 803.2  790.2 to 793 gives 0.022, 26.9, 27.8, 27.5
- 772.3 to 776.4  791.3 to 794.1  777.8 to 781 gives 0.059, 26.8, 27.1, 26.9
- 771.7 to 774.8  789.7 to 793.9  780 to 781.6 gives 0.013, 26.5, 26.9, 26.7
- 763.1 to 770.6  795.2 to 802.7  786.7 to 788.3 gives 0.031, 27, 27.5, 27.3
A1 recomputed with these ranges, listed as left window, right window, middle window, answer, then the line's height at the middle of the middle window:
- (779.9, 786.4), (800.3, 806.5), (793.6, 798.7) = 0.04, 27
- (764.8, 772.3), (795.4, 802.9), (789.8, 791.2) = 0.04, 27.3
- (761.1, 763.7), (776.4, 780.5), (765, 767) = 0.06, 27.3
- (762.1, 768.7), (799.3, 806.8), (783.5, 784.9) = 0.01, 27.3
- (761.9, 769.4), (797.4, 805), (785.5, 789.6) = 0.10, 27.5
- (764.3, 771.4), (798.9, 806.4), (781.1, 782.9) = -0.05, 27.2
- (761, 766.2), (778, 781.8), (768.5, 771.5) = 0.06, 27.2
